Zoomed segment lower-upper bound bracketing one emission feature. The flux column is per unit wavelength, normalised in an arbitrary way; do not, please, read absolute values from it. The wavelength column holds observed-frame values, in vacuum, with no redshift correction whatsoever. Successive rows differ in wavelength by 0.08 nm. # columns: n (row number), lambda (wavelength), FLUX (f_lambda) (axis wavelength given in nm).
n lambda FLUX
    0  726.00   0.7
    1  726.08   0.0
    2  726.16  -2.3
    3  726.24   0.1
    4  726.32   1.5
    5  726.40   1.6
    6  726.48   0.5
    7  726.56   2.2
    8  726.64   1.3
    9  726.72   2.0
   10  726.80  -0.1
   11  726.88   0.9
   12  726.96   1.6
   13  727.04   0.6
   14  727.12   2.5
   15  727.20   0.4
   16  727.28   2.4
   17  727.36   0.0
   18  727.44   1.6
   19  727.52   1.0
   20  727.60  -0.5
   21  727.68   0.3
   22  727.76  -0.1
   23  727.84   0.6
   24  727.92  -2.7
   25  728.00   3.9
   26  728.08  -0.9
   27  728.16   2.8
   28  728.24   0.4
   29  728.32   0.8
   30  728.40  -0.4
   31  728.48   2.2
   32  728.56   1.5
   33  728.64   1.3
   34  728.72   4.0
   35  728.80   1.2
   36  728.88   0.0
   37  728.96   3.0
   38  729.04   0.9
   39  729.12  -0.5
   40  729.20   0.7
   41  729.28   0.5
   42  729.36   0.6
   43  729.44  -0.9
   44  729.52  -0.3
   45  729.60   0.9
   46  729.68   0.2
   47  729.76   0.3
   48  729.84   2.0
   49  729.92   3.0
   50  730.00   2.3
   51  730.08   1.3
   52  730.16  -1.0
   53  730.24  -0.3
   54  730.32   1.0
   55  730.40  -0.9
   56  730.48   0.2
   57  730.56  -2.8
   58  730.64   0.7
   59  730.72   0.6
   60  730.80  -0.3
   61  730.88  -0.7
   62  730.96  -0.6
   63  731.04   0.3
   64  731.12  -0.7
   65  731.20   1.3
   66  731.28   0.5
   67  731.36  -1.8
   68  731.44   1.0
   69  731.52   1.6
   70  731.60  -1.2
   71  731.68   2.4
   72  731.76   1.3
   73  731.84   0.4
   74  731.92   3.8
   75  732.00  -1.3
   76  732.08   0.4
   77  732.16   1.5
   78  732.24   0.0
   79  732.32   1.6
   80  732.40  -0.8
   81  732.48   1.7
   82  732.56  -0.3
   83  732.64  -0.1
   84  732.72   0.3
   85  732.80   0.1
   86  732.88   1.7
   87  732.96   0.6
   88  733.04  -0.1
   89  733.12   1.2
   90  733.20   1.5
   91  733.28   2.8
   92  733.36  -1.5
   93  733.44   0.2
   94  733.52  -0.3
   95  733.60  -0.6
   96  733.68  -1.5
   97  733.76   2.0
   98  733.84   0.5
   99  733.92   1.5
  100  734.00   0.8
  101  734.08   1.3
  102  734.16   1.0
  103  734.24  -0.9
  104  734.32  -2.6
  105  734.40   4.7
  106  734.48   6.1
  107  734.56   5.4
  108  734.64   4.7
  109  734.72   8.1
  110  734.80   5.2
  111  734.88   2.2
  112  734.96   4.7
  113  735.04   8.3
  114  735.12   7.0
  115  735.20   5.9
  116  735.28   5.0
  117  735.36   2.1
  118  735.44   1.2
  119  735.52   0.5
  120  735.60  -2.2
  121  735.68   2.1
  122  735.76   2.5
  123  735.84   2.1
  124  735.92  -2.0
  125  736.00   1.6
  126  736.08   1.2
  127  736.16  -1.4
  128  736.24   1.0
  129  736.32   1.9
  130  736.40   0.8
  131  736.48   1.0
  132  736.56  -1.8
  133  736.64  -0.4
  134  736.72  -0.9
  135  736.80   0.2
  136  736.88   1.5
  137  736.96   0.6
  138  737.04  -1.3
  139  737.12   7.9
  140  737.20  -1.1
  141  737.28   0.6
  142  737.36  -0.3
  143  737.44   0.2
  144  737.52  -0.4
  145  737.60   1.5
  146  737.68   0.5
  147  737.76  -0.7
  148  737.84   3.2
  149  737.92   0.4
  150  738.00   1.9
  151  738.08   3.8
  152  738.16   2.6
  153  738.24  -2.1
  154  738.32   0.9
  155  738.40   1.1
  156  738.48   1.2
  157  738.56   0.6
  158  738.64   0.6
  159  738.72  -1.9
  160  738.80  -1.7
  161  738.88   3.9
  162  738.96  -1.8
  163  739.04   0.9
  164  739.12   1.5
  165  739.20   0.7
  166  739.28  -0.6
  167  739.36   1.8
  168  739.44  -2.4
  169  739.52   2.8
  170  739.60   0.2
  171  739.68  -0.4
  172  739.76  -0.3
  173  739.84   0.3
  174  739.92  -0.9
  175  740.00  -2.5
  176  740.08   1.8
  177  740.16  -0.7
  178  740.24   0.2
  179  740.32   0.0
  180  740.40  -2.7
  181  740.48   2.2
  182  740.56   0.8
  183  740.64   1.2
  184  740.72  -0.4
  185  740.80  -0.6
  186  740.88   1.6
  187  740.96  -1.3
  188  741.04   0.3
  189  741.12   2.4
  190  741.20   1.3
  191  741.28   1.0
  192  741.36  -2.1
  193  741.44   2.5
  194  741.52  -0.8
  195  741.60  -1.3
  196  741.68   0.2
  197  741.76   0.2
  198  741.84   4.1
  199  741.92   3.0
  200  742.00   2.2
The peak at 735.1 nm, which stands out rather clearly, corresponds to [O II] 3727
